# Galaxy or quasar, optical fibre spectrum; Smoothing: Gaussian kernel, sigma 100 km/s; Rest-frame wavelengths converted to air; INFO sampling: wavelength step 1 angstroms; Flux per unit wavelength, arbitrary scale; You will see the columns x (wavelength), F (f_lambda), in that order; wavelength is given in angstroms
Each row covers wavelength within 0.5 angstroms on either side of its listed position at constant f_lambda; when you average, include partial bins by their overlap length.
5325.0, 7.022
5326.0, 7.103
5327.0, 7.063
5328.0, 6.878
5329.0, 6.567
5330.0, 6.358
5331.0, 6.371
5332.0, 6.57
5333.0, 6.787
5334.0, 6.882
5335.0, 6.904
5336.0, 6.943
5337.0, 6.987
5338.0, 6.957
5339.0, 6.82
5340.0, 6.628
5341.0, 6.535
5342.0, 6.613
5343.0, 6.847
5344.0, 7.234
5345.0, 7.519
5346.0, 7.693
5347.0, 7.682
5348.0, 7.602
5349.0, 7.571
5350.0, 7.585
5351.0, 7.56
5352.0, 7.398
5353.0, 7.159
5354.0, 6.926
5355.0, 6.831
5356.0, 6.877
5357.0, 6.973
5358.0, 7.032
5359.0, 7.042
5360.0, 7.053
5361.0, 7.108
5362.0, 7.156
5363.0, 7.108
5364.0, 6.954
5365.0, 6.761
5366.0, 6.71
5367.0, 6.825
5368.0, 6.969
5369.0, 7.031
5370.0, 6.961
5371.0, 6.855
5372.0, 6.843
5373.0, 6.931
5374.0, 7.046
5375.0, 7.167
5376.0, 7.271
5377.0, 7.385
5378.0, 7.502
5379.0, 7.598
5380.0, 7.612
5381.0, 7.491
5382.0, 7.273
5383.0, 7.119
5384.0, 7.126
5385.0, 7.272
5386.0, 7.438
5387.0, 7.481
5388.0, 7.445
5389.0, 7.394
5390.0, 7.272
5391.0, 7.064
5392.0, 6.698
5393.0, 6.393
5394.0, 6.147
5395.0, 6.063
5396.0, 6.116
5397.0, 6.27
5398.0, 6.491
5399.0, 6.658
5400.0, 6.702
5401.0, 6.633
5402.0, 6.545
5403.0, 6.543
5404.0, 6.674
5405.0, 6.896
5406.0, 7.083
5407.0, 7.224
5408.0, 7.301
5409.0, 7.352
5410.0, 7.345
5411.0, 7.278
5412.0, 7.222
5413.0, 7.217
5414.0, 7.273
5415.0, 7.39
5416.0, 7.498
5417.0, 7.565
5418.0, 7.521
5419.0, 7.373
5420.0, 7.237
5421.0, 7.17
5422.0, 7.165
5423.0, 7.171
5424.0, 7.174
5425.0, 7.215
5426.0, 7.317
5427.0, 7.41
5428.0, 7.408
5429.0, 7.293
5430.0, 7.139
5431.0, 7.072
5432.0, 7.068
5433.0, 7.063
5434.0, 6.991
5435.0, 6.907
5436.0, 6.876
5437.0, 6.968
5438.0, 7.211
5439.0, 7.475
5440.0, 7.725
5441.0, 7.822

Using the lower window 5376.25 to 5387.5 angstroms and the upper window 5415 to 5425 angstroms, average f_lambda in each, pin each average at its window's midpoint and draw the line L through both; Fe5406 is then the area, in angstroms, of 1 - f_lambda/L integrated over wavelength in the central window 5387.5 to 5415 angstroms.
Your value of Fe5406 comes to 1.8 angstroms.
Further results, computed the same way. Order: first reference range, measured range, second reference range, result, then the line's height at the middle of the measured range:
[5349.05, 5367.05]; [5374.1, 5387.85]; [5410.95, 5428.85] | -0.37 angstroms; 7.16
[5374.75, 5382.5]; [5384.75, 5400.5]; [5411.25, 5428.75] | 1.25 angstroms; 7.38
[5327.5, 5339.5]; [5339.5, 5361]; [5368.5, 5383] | -0.70 angstroms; 6.93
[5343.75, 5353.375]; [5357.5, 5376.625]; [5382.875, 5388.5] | 1.10 angstroms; 7.42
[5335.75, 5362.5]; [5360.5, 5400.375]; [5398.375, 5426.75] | 0.76 angstroms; 7.13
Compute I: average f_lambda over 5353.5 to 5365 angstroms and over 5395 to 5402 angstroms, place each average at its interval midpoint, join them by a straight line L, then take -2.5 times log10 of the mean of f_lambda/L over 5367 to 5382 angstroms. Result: -0.06 mag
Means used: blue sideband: 6.99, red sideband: 6.45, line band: 7.18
